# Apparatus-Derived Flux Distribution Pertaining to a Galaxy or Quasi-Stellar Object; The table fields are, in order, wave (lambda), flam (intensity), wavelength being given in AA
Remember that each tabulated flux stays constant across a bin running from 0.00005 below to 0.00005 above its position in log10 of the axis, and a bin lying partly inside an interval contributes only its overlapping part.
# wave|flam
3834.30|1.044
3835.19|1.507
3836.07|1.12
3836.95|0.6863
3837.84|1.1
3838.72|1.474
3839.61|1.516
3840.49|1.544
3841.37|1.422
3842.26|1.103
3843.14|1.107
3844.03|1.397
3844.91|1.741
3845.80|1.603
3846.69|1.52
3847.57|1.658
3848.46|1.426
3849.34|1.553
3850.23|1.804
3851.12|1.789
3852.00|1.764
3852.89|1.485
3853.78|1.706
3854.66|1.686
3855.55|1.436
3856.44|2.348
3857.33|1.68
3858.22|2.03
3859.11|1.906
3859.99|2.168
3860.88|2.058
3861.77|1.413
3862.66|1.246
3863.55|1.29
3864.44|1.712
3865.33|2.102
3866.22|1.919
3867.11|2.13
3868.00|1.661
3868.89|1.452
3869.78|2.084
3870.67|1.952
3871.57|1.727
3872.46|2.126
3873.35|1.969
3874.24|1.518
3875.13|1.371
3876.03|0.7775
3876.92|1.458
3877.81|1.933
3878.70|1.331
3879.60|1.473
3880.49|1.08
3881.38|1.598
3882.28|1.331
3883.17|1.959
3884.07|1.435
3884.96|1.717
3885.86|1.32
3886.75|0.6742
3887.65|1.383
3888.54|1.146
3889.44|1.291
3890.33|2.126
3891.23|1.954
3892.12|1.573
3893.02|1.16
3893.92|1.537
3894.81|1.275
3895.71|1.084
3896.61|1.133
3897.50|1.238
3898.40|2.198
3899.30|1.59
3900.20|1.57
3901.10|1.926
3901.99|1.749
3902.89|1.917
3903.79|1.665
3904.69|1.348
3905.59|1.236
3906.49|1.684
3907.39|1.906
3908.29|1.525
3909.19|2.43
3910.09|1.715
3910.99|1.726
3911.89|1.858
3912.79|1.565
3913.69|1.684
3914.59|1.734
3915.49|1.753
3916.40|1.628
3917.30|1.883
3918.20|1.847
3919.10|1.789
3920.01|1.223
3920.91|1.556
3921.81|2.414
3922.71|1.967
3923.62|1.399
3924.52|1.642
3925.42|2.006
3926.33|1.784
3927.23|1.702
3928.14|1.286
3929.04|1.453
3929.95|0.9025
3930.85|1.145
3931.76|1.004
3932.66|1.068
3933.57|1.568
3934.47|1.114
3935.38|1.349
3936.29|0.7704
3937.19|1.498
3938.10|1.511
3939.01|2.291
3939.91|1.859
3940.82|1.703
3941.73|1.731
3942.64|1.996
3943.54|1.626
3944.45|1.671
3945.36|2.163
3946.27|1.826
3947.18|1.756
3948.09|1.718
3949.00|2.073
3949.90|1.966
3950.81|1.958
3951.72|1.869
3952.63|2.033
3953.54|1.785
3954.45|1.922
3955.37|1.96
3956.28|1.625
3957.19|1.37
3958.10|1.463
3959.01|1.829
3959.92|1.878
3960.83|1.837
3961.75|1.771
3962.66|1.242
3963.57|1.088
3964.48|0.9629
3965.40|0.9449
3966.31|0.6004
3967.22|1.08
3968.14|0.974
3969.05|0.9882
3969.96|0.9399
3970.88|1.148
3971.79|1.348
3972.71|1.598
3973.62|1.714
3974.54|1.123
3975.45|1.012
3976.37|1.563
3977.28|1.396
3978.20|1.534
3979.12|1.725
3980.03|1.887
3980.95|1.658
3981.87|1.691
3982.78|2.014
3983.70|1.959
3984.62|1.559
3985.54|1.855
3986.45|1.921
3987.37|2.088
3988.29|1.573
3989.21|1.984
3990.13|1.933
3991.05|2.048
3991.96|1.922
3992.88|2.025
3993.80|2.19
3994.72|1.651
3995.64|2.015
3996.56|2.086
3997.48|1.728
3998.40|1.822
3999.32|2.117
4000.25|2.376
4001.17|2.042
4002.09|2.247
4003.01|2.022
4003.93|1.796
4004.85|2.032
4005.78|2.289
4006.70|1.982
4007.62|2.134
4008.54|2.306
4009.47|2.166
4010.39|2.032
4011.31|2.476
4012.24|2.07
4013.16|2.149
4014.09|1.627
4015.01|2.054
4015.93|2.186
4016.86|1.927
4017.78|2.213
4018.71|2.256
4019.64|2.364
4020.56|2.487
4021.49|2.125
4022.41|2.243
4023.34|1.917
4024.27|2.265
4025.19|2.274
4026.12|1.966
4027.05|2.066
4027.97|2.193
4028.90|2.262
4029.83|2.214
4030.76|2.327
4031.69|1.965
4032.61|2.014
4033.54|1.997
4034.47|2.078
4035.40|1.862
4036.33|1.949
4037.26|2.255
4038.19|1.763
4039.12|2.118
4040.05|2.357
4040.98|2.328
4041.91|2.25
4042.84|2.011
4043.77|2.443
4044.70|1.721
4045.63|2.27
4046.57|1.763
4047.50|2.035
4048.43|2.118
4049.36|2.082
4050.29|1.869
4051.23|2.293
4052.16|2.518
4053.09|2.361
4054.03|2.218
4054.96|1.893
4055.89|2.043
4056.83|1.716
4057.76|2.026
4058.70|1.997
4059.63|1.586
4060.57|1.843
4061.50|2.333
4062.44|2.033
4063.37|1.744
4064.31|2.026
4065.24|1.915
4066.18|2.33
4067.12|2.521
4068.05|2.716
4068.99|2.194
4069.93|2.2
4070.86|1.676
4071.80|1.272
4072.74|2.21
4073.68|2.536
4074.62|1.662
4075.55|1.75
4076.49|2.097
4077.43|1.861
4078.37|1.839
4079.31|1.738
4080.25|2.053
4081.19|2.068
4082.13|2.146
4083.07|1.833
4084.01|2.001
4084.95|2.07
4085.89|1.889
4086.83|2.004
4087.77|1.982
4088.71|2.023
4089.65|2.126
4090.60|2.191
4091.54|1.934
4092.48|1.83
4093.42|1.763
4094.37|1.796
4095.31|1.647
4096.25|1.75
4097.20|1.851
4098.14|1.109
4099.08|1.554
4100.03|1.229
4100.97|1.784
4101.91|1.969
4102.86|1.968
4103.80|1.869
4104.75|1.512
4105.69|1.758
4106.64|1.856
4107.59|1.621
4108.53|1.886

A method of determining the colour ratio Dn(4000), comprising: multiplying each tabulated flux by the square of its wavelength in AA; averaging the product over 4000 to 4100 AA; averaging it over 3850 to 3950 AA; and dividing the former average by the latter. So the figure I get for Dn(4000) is 1.35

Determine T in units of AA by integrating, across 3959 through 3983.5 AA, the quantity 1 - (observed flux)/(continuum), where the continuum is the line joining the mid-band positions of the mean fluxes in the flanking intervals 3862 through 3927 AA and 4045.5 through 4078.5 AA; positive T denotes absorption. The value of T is 5.8 AA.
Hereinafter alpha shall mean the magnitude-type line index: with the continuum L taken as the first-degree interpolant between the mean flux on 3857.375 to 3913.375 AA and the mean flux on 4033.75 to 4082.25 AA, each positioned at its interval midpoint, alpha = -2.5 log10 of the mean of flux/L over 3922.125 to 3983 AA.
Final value 0.16 mag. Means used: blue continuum 1.62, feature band 1.54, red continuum 2.05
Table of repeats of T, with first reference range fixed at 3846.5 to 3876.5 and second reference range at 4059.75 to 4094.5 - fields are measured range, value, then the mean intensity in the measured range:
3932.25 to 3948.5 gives 1.8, 1.62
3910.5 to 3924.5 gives 0.5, 1.73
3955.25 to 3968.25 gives 3.4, 1.37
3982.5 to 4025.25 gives -3.2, 2.05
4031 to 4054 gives -1.7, 2.11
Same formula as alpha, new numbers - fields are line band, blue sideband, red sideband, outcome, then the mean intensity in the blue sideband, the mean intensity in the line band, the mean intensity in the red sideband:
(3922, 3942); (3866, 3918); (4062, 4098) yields 0.13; 1.61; 1.5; 1.97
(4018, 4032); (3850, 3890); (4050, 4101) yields -0.17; 1.63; 2.2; 1.96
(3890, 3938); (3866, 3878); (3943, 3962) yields 0.12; 1.71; 1.58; 1.82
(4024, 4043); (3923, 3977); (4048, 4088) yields -0.13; 1.51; 2.12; 2.03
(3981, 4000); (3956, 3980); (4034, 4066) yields -0.23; 1.34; 1.91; 2.06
